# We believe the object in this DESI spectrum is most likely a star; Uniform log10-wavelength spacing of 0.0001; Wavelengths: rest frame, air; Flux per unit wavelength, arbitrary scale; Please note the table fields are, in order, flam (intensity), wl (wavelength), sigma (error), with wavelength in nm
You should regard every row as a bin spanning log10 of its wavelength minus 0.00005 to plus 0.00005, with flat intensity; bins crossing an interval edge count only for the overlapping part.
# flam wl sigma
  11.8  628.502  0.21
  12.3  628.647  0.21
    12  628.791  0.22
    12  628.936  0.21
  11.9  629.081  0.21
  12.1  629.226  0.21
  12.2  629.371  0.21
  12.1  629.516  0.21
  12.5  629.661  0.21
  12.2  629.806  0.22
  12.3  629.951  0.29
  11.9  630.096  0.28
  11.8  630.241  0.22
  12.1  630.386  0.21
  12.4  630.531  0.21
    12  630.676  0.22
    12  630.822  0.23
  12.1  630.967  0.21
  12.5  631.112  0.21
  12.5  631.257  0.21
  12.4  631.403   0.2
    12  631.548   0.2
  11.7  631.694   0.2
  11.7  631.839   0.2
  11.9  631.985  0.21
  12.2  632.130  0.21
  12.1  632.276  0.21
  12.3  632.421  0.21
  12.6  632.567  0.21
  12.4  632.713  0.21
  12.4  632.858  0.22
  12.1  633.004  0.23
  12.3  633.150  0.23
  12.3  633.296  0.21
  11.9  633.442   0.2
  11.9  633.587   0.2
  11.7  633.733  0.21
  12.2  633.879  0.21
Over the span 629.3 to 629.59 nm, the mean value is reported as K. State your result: 12.1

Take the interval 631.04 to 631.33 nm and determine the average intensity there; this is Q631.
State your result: 12.5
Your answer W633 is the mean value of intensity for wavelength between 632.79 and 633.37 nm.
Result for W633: 12.3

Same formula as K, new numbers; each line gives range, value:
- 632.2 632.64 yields 12.3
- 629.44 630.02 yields 12.3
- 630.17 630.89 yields 12.1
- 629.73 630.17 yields 12.1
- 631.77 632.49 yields 12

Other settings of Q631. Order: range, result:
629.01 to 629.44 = 12.1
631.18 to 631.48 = 12.4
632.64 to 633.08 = 12.3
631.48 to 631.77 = 11.8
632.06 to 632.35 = 12.2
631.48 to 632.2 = 11.9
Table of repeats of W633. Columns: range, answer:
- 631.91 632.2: 12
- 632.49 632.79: 12.5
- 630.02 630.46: 12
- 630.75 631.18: 12.2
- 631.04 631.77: 12.2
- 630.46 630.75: 12.2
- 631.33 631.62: 12.2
